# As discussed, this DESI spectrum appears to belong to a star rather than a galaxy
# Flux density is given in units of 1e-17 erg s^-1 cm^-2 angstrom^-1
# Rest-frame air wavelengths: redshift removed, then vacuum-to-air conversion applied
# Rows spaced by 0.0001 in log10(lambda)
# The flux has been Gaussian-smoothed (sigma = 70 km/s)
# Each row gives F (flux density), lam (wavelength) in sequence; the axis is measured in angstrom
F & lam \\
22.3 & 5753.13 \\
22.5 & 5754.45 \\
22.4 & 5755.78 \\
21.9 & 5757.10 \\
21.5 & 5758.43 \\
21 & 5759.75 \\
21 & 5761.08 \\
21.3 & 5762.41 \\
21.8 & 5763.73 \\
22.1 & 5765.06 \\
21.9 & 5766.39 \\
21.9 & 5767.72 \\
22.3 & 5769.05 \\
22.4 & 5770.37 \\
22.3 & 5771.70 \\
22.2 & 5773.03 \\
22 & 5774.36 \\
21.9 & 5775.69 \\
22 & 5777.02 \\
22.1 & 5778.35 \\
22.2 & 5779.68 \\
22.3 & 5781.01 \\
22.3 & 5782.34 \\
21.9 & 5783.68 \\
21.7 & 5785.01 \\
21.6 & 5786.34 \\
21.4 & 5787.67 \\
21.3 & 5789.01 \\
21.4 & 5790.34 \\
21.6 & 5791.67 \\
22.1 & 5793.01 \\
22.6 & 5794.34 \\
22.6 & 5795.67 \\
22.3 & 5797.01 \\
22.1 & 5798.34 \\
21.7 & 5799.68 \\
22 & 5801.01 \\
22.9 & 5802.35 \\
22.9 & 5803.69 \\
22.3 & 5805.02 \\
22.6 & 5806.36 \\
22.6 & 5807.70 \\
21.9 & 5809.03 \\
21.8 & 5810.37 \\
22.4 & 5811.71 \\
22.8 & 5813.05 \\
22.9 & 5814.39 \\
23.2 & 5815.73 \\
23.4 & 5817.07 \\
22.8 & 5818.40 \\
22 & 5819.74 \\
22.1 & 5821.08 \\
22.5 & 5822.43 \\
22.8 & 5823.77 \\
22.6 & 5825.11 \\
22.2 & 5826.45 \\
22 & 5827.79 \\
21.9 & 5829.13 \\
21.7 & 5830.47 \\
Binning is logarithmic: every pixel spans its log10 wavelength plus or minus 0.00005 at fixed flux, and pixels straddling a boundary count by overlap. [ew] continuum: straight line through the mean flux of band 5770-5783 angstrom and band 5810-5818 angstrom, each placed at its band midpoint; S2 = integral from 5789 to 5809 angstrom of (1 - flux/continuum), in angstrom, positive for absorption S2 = 0.3 angstrom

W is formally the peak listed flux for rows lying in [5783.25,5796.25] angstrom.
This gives 22.6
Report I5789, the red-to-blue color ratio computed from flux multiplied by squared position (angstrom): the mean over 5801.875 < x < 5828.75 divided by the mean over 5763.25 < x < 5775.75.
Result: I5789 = 1.04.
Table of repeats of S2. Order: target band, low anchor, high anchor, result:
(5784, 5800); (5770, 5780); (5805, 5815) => 0.3 angstrom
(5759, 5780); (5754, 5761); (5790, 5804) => 0.0 angstrom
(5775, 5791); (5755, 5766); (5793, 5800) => 0.1 angstrom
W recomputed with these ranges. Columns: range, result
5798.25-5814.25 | 22.9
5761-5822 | 23.4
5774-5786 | 22.3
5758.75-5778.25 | 22.4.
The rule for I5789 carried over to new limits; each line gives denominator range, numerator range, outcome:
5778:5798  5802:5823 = 1.04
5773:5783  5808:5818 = 1.04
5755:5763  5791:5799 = 1.05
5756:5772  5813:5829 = 1.06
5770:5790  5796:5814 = 1.03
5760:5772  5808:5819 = 1.05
